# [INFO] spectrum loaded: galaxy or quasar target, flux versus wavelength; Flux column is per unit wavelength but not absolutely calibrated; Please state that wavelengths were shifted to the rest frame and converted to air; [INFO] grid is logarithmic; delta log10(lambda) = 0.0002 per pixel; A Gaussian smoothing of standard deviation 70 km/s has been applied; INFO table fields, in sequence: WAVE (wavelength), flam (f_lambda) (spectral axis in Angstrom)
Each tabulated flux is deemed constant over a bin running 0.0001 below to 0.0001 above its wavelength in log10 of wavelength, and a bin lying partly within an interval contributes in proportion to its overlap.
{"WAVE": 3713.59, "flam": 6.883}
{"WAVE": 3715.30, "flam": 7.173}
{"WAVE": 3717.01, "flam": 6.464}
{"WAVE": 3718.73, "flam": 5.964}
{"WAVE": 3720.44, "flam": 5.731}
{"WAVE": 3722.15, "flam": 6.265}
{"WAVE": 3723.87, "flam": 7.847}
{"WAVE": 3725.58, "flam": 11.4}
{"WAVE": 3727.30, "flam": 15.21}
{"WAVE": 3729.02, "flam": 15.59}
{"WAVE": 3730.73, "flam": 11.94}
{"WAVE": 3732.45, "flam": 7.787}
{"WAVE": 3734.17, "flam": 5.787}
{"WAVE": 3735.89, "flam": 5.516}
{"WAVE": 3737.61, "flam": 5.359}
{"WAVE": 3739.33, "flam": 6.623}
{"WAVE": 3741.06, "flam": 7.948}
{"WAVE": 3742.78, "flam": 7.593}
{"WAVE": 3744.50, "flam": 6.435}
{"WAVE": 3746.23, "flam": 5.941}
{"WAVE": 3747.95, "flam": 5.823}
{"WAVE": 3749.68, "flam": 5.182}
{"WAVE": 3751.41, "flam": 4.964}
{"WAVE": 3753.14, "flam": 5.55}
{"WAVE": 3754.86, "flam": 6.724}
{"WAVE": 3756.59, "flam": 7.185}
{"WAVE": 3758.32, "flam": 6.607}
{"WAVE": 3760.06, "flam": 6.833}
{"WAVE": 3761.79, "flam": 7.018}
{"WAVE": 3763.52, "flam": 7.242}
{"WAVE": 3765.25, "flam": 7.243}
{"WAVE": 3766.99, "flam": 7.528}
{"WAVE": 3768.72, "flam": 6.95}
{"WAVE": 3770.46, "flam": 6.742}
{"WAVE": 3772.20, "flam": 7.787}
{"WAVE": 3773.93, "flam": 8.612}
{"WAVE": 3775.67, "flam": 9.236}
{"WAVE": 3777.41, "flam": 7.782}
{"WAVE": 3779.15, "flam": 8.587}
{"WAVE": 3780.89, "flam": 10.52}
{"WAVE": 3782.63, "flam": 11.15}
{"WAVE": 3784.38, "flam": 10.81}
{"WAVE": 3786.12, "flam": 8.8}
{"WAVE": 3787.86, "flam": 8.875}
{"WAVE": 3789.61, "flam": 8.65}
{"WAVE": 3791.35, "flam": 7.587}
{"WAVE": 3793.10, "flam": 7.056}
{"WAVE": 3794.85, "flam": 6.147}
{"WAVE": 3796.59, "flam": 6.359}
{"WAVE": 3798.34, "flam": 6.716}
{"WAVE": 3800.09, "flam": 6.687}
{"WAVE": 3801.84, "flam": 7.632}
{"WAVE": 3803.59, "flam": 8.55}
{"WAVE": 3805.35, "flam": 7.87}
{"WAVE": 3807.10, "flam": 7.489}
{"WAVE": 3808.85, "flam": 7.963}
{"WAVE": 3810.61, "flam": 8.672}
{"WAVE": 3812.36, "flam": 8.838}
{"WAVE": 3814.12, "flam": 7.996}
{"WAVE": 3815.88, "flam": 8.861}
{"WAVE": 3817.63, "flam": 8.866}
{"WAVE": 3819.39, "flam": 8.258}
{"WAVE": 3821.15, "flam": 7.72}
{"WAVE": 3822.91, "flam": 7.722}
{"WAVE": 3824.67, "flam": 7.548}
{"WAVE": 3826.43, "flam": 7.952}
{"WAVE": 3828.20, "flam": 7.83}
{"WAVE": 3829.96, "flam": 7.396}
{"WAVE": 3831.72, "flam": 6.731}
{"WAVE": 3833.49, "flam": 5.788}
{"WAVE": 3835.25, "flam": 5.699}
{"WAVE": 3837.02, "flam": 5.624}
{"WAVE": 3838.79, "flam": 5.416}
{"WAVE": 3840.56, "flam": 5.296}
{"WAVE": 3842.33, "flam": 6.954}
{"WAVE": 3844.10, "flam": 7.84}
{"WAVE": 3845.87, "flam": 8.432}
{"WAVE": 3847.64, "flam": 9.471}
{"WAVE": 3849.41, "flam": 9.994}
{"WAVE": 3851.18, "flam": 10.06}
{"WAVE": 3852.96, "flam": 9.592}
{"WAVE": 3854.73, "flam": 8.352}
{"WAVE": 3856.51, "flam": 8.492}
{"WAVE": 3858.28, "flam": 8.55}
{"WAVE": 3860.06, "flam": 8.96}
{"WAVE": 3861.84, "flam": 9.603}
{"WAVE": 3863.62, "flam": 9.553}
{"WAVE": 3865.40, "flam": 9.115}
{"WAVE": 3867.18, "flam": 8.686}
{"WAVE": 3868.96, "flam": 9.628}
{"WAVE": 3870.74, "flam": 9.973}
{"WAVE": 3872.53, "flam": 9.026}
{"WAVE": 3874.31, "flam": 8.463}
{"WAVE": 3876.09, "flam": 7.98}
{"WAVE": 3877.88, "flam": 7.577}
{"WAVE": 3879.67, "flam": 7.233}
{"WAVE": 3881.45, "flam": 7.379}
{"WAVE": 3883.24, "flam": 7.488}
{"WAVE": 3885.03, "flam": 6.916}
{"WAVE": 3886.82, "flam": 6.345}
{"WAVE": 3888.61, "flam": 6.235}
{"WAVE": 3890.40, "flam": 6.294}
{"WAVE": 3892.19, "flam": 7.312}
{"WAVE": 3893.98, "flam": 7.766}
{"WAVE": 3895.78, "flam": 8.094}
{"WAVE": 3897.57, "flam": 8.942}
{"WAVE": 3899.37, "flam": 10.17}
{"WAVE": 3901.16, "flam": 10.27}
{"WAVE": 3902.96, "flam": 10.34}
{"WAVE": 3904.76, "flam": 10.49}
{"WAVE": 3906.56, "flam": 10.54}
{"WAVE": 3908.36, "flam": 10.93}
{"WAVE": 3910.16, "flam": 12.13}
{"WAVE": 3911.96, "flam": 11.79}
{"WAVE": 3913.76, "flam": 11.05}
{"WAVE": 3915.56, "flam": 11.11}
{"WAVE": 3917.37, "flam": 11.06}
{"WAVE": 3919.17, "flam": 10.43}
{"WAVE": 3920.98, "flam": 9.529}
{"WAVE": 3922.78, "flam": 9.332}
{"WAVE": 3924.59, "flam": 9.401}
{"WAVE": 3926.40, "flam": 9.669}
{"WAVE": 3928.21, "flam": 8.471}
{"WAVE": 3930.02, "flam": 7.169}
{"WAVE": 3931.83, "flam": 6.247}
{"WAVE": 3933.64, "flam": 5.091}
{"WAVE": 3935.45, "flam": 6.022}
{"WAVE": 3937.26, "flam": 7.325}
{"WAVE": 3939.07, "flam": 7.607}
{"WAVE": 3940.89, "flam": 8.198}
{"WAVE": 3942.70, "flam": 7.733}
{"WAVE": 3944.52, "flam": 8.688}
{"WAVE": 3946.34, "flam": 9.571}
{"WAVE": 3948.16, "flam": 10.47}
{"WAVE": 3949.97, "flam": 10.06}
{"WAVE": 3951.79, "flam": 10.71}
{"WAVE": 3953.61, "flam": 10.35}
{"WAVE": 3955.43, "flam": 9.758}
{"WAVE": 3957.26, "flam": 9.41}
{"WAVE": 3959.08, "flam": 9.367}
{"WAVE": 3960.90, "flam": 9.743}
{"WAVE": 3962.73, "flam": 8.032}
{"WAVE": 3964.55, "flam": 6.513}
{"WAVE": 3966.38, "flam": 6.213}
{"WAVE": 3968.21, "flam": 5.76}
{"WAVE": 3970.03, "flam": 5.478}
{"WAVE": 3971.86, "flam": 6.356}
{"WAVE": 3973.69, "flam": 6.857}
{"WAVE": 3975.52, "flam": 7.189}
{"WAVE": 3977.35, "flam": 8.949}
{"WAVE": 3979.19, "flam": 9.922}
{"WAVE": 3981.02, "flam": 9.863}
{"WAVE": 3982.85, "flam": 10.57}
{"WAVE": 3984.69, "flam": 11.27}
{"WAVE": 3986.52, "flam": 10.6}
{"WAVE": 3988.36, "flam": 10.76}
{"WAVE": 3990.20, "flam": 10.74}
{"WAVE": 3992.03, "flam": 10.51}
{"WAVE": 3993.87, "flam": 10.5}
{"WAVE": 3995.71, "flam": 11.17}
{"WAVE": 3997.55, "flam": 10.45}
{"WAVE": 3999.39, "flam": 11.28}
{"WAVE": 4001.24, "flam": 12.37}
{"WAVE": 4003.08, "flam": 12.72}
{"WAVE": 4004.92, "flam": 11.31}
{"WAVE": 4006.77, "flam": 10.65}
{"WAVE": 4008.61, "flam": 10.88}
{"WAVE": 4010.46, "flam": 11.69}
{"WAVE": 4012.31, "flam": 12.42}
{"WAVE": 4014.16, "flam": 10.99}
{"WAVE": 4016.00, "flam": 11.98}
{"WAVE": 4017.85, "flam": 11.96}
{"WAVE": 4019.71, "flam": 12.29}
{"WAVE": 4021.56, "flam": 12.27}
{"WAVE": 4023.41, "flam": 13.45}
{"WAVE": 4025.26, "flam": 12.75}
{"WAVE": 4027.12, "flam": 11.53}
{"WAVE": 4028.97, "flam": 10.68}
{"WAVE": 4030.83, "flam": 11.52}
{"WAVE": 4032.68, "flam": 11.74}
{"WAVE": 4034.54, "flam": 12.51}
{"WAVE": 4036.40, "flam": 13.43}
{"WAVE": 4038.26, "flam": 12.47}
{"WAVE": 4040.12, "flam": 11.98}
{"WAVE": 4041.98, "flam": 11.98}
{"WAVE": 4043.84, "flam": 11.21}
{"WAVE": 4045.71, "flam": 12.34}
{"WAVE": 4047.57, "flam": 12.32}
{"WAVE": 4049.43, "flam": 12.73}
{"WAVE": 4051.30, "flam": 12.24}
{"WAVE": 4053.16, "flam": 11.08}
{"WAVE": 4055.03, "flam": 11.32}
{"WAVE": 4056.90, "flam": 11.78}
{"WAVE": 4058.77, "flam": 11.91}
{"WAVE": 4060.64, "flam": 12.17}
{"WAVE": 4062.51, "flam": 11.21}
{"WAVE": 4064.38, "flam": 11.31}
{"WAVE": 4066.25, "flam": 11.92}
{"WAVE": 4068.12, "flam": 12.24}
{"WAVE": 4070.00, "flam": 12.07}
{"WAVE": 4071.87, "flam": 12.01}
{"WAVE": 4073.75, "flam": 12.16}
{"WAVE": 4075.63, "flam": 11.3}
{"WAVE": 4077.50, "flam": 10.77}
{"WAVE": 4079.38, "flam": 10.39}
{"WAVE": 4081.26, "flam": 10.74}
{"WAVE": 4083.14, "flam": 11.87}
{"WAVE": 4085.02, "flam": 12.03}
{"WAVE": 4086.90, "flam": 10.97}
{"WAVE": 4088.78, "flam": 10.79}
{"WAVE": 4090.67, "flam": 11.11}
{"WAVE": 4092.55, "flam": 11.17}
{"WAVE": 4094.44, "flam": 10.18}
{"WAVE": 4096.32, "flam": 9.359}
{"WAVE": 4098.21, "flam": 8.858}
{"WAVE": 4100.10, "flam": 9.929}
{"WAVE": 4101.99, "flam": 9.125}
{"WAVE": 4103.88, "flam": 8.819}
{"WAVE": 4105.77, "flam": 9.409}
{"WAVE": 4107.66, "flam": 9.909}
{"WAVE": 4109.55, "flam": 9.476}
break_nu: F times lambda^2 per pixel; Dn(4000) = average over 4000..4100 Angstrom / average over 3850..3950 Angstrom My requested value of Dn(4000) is 1.42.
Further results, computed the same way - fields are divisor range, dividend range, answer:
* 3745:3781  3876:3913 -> 1.32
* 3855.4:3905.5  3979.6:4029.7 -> 1.44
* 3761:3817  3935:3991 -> 1.18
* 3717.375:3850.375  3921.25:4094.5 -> 1.52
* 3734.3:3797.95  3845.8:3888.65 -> 1.23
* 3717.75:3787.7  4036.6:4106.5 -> 1.68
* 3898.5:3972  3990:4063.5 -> 1.37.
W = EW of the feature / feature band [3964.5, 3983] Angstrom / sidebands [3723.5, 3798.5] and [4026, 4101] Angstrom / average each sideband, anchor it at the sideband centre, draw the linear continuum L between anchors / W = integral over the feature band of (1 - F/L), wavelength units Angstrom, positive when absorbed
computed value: 5.1 Angstrom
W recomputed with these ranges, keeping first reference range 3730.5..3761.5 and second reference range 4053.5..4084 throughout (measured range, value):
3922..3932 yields 0.89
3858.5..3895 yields 2.03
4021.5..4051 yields -3.00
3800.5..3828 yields -1.76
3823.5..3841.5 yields 3.05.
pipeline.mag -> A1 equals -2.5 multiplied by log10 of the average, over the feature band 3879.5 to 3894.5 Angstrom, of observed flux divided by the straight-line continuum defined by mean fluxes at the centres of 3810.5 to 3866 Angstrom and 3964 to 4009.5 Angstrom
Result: 0.22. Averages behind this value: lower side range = 8.02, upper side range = 9.58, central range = 6.97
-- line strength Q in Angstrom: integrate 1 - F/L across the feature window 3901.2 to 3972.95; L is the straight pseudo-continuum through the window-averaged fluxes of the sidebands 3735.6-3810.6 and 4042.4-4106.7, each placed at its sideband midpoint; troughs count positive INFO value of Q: 3.65 Angstrom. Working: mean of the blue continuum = 7.42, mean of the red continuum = 11.1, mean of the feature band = 8.93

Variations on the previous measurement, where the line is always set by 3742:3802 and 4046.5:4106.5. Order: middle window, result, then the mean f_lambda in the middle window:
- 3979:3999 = -1.1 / 10.6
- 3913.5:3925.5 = -1.3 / 10.2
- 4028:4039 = -1.5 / 12.1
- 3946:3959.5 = -0.5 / 10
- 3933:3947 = 2.9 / 7.54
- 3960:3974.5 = 4.3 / 6.87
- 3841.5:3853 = -0.7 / 8.87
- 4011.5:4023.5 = -2.0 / 12.1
